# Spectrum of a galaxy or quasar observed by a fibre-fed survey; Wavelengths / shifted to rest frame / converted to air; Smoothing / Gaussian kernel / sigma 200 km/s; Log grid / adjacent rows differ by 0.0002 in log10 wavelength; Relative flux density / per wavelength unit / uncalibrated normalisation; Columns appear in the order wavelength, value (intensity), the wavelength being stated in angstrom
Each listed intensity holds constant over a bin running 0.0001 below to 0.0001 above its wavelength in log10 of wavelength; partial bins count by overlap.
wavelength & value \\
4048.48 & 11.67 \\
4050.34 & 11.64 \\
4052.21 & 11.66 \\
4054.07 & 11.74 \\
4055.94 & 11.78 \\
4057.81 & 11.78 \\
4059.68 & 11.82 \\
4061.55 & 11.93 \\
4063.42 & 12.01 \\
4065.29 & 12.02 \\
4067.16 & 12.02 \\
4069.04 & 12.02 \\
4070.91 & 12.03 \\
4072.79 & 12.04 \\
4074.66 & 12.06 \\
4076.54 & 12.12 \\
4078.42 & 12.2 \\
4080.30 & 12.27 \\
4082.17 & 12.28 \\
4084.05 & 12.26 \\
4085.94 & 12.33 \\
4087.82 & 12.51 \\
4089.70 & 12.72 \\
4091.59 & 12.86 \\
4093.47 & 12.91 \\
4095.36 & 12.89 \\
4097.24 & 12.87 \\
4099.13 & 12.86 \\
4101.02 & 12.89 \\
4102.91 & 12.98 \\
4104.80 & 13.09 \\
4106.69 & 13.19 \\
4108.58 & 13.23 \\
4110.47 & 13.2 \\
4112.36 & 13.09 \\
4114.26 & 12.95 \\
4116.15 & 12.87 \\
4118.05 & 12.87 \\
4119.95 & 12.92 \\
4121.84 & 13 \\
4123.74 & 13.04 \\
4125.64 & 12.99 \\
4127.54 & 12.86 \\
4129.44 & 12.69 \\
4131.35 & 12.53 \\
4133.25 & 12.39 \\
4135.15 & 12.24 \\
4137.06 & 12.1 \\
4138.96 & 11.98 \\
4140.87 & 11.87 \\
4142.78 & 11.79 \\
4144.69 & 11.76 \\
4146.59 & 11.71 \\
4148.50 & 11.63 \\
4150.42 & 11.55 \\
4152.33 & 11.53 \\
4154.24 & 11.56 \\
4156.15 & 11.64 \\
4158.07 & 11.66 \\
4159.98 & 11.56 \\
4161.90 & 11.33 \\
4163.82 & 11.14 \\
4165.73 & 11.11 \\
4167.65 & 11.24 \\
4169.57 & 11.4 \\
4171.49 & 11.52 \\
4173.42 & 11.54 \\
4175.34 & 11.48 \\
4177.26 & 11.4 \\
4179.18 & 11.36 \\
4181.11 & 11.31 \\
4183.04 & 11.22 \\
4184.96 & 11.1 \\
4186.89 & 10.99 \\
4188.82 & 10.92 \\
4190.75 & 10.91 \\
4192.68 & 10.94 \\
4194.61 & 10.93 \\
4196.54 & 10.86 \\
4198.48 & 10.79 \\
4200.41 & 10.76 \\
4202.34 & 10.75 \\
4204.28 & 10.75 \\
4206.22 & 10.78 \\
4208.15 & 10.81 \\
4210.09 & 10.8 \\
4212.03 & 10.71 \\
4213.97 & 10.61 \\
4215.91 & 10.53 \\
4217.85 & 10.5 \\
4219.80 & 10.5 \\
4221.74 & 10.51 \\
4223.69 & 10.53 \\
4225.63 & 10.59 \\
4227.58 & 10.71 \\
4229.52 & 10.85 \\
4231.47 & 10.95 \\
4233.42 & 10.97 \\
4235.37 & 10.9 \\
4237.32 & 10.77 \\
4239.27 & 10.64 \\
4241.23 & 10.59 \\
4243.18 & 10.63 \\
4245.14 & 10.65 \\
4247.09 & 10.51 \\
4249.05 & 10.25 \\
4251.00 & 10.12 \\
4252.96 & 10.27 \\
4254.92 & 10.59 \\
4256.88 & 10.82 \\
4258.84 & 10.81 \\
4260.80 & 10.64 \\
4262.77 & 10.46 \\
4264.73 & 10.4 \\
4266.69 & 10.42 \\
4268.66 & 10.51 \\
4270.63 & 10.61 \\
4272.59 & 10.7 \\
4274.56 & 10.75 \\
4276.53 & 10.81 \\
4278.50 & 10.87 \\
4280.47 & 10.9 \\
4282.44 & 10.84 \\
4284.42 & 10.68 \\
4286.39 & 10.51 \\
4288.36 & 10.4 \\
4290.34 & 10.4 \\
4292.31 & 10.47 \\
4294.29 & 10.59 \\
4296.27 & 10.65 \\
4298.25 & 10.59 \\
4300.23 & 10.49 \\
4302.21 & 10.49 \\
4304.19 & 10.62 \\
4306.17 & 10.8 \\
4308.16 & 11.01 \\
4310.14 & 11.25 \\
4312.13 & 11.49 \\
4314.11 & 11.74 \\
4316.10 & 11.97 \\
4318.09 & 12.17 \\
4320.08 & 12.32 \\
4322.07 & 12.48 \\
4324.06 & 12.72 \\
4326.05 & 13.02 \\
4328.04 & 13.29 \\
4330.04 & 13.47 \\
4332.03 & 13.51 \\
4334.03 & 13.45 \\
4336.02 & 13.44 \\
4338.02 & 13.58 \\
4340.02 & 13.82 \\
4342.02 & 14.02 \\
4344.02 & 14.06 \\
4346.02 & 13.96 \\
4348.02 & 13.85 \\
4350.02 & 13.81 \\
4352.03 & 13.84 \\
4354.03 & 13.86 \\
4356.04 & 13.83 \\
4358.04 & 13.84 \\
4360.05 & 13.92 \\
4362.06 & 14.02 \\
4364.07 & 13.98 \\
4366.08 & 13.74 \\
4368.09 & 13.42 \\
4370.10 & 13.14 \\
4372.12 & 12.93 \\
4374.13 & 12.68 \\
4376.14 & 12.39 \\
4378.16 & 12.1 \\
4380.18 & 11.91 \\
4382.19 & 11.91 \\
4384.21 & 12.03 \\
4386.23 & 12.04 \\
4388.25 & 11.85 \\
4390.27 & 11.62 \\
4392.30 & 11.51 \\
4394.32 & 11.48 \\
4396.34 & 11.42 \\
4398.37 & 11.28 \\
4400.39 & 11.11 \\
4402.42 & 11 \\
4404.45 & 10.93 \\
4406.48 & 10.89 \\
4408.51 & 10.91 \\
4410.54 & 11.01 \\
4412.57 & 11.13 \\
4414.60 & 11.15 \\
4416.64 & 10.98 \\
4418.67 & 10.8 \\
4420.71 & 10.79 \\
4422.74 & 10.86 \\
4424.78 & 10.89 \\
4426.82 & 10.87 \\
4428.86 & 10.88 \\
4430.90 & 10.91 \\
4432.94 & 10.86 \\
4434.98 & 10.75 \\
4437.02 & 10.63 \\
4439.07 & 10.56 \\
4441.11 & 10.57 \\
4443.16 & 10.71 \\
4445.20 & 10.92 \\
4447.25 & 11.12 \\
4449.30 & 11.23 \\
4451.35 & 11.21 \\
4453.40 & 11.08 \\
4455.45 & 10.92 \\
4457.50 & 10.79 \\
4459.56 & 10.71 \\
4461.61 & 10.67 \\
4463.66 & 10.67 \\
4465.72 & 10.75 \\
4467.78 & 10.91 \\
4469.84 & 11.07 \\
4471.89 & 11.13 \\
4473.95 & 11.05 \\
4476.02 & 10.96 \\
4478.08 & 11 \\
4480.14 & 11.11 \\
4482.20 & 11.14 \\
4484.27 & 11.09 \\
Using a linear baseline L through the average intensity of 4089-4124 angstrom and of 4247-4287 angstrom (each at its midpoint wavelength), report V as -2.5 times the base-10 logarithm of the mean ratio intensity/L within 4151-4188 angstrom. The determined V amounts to 0.06 mag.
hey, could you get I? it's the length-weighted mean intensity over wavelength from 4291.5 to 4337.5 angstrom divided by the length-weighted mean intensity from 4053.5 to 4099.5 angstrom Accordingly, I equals 0.97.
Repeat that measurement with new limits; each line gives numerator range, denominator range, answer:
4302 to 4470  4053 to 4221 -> 1.01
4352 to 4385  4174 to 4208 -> 1.19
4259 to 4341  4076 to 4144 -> 0.90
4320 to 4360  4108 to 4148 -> 1.08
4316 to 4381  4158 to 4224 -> 1.21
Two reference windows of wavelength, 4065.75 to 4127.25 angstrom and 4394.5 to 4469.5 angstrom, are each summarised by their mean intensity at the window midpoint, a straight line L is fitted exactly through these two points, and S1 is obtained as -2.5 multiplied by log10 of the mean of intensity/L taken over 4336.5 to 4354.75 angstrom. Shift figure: -0.21 mag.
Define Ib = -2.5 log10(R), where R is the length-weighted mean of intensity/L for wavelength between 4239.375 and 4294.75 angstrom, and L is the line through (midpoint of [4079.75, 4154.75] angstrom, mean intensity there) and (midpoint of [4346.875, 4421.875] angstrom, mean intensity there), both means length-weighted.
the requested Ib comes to 0.17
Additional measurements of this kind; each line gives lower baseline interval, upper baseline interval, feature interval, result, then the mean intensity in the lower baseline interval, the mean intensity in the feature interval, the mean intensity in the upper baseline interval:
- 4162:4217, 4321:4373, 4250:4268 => 0.16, 11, 10.5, 13.6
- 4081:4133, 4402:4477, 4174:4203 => 0.12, 12.8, 11.1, 10.9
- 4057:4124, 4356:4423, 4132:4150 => 0.05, 12.6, 11.9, 12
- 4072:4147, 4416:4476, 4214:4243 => 0.13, 12.6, 10.7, 10.9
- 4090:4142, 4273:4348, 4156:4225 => 0.13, 12.8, 11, 11.9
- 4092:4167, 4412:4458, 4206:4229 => 0.13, 12.4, 10.6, 10.9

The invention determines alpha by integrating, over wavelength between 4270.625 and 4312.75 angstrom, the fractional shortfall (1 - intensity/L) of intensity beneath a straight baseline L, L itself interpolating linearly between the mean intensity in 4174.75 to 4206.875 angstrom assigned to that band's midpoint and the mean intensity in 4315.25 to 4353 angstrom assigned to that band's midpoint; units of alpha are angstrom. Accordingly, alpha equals 6.4 angstrom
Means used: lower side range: 11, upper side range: 13.3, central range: 10.7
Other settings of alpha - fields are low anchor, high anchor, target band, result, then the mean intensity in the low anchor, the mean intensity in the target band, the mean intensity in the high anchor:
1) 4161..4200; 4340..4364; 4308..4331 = 1.90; 11.2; 12.3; 13.9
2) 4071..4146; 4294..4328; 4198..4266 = 7.37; 12.6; 10.6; 11.5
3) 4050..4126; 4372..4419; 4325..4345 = -3.15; 12.5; 13.6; 11.5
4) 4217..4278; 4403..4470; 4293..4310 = 0.01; 10.6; 10.7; 10.9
